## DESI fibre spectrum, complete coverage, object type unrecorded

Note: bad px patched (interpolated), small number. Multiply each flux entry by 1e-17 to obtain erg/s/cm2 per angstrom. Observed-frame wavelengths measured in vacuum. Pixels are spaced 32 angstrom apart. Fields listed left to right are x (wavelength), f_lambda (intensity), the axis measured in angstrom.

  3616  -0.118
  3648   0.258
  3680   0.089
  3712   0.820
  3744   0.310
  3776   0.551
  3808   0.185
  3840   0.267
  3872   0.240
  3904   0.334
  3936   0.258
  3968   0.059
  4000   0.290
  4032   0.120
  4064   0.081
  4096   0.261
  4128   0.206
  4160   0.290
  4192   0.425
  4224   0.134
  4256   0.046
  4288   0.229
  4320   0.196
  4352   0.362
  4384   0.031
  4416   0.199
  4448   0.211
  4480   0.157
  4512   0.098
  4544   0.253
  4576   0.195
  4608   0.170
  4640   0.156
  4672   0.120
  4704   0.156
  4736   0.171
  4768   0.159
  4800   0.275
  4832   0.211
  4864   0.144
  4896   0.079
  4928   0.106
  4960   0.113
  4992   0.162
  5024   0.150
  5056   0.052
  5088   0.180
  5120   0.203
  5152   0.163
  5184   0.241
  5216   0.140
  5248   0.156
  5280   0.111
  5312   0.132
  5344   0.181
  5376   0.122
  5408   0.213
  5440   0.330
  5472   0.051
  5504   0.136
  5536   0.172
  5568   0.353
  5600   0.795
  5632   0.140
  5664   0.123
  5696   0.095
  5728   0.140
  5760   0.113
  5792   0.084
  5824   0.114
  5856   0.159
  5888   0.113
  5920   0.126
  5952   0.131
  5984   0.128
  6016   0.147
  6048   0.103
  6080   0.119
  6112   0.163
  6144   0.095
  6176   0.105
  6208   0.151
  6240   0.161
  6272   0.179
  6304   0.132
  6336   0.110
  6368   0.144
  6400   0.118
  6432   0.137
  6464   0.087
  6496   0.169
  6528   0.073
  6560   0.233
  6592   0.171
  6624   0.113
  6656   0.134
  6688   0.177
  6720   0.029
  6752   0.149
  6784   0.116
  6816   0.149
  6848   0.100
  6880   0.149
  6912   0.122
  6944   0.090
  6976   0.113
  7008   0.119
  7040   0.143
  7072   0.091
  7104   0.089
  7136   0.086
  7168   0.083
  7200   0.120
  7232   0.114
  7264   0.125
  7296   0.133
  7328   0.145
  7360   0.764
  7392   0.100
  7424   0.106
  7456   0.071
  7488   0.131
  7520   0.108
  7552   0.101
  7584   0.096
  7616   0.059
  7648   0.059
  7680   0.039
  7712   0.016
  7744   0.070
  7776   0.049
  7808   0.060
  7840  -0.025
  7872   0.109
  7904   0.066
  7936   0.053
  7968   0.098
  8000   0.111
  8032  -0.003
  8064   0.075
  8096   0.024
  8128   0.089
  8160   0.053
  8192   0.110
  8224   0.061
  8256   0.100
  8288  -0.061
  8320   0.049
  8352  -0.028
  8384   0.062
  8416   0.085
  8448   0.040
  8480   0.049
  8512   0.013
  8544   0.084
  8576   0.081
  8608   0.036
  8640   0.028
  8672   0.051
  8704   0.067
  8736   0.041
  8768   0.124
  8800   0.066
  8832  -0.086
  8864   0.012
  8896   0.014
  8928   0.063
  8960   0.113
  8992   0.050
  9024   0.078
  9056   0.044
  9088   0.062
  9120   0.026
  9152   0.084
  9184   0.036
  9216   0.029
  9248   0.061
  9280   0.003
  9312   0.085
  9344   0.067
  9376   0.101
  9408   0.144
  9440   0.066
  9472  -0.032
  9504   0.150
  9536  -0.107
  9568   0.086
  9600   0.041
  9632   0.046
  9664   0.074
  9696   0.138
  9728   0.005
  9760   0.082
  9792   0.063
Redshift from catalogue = 0.12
